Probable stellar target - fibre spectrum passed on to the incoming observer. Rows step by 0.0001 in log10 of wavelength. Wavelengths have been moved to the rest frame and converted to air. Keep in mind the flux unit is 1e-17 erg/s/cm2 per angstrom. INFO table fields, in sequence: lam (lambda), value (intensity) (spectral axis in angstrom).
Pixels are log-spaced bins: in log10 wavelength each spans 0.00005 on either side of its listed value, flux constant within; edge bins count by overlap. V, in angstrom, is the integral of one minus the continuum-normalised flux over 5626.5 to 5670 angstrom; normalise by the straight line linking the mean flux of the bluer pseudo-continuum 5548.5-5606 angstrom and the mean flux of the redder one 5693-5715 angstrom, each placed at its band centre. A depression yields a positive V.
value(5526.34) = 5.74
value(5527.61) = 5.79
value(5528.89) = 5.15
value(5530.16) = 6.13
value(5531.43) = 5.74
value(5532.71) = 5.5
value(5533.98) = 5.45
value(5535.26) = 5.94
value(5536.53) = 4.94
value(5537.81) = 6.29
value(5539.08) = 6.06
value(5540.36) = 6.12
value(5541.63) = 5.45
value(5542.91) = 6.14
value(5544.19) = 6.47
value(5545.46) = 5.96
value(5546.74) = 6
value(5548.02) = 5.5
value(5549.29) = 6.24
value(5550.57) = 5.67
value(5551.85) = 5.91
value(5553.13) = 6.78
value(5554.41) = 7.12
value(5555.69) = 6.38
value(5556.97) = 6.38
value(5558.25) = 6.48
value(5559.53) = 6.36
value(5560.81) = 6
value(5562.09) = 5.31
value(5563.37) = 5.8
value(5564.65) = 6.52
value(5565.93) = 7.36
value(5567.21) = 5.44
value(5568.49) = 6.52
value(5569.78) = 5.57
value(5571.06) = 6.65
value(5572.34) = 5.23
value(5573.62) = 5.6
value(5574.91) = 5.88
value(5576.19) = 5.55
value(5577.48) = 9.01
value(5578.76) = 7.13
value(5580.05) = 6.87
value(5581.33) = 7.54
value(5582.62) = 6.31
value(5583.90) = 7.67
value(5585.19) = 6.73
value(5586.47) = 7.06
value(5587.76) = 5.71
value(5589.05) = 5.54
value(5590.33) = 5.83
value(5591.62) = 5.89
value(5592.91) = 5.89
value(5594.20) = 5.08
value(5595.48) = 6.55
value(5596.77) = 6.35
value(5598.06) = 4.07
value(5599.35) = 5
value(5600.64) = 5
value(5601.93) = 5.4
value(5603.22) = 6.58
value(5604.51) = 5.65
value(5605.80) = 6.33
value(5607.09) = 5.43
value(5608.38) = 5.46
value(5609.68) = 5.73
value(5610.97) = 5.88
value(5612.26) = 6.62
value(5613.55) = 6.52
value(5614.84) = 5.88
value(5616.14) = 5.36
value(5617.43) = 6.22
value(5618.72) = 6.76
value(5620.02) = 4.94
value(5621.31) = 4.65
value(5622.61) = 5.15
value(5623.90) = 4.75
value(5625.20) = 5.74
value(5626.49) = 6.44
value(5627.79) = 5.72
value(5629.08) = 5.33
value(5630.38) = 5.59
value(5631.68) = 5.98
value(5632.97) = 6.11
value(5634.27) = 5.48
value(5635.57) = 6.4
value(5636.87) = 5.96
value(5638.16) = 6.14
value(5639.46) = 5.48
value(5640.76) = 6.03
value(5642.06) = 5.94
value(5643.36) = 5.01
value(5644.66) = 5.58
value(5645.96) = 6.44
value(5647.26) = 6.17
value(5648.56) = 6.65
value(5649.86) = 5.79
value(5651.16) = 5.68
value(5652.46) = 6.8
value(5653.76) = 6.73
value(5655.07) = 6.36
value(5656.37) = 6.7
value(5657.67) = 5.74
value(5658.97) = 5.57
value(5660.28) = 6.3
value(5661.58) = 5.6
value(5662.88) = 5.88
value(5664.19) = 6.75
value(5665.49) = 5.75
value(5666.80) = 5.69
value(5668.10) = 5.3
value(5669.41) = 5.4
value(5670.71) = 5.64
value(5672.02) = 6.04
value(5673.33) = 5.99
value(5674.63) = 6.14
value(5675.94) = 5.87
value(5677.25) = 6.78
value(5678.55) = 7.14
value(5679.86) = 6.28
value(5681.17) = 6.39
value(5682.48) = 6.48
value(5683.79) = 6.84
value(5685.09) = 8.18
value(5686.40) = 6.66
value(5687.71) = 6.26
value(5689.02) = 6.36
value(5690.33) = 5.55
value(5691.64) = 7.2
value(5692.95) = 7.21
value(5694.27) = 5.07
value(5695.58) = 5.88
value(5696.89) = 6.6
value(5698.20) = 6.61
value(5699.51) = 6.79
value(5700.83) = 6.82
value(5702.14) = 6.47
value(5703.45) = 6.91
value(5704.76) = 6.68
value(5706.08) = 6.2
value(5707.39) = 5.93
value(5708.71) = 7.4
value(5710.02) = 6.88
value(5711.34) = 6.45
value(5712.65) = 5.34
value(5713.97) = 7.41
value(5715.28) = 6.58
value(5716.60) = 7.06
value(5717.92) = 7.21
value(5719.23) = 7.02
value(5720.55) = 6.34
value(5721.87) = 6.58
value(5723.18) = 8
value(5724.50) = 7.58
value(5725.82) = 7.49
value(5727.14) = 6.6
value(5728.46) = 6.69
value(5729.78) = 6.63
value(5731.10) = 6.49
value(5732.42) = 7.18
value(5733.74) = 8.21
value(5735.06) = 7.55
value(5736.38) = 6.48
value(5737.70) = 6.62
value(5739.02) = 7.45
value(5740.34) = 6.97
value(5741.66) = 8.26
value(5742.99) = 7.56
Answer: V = 2.74 angstrom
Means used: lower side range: 6.17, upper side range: 6.49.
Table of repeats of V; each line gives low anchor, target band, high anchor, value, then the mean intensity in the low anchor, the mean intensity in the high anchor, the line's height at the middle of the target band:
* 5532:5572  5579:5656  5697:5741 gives 5.3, 6.07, 6.86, 6.38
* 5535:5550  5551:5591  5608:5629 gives -3.7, 5.93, 5.73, 5.85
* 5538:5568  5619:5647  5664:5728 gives 3.0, 6.16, 6.53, 6.36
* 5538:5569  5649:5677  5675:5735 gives 2.4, 6.17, 6.72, 6.57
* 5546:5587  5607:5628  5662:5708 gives 2.1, 6.39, 6.33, 6.37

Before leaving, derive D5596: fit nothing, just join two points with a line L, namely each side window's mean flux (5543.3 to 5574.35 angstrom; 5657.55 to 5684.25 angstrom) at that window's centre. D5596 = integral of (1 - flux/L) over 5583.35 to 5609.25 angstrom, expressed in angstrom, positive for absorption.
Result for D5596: 1.1 angstrom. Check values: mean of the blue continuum 6.13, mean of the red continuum 6.08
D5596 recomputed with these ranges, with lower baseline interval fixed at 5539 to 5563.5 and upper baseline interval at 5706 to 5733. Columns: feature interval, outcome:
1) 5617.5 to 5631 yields 1.9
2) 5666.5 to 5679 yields 1.2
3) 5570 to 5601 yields 0.4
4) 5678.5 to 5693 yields 0.0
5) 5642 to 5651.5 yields 0.9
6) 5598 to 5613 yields 1.6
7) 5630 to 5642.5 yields 1.1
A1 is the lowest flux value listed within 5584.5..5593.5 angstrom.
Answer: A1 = 5.54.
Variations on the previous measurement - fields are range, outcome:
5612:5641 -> 4.65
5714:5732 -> 6.34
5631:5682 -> 5.01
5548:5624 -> 4.07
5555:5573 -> 5.23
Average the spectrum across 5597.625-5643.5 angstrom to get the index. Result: 5.7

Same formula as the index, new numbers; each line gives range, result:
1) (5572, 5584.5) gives 6.71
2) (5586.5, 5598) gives 5.83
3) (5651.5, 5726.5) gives 6.47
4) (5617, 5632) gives 5.59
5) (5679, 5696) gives 6.5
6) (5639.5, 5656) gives 6.08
